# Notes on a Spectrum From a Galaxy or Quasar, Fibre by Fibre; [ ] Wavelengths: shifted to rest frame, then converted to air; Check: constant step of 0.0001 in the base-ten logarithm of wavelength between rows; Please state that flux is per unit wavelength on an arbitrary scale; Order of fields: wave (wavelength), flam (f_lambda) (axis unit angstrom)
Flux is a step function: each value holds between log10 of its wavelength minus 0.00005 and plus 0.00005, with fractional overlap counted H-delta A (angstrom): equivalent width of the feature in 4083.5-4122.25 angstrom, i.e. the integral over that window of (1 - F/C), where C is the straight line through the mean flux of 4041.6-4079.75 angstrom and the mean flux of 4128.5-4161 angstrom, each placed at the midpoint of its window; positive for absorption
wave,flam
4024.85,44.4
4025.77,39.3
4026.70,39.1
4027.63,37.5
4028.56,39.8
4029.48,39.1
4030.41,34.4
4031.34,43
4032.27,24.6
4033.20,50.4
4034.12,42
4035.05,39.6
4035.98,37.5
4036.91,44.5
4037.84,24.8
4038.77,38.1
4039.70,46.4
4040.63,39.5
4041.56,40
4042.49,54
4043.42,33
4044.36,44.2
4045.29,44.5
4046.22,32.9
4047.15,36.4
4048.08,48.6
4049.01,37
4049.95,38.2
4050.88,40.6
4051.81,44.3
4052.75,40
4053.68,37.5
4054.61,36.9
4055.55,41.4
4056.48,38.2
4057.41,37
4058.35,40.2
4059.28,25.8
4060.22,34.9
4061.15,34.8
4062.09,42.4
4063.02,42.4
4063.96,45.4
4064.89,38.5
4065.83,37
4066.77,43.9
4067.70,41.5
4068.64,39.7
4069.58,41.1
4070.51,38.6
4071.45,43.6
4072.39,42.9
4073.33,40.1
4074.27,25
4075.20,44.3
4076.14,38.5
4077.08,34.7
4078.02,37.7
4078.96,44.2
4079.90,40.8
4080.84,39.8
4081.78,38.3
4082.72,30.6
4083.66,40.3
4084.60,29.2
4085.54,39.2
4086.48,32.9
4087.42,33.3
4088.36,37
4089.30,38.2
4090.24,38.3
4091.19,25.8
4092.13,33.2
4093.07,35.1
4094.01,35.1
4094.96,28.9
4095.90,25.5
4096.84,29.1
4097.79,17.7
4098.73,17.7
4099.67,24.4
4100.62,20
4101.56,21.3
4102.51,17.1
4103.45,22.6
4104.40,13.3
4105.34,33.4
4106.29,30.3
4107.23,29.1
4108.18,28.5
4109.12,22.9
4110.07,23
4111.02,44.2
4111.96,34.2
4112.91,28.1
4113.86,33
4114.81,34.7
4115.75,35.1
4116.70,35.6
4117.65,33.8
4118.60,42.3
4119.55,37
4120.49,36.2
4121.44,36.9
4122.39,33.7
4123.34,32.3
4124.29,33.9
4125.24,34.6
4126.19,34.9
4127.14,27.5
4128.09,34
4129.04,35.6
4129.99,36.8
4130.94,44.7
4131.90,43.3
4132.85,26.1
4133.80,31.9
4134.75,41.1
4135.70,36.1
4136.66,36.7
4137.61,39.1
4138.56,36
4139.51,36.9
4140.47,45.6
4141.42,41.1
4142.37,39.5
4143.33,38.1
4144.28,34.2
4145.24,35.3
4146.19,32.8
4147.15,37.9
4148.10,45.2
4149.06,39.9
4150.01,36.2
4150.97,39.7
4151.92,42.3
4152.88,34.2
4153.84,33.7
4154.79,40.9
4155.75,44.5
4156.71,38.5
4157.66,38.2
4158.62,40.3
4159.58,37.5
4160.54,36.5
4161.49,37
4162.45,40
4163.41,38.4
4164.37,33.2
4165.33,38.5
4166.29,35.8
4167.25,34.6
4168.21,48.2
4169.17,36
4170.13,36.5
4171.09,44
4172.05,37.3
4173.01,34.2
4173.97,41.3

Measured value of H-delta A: 8.29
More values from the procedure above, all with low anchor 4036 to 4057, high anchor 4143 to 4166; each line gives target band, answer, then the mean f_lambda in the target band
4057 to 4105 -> 6.5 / 34.1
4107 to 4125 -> 2.4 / 33.5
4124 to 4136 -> 0.9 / 35.4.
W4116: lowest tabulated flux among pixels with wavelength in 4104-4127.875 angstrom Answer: 13.3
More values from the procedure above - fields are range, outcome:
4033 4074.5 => 24.8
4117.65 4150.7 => 26.1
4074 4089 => 25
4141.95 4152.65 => 32.8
